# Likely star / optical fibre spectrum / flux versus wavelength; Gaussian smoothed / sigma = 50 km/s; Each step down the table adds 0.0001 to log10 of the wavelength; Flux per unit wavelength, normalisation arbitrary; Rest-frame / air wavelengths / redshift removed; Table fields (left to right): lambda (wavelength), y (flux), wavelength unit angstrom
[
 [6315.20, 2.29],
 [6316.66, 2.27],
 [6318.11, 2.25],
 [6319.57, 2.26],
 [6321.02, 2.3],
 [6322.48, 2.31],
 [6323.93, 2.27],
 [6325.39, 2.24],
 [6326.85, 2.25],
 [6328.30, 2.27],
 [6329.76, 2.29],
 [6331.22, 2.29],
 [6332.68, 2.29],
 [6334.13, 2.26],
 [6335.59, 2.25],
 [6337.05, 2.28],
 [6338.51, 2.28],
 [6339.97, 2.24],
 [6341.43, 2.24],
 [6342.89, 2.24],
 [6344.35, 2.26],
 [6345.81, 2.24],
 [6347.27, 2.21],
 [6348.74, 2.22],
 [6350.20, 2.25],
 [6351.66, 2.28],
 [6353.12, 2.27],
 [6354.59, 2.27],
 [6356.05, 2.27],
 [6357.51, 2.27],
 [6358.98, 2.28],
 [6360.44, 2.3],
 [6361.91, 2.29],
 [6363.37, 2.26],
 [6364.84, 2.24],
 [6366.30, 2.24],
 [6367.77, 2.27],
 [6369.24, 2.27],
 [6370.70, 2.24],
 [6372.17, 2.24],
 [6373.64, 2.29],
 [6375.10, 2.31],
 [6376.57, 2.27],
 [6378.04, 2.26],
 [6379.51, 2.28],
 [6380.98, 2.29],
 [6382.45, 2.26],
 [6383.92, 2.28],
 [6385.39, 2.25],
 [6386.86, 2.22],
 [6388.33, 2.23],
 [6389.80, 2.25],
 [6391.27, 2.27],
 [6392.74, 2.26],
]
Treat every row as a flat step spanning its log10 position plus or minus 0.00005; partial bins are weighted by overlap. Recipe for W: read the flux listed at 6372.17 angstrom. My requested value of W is 2.24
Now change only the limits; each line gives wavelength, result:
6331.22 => 2.29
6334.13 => 2.26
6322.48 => 2.31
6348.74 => 2.22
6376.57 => 2.27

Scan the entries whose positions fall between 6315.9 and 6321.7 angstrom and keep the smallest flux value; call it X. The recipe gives 2.25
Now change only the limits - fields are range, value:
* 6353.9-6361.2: 2.27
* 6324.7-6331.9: 2.24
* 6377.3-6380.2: 2.26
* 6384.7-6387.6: 2.22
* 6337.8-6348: 2.21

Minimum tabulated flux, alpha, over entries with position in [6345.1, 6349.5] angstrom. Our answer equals 2.21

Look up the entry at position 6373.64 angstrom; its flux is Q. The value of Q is 2.29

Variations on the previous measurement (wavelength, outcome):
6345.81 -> 2.24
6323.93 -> 2.27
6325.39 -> 2.24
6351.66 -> 2.28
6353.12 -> 2.27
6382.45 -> 2.26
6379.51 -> 2.28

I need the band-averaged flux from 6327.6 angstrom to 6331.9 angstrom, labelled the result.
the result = 2.28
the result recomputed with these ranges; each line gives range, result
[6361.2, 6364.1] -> 2.28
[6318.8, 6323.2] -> 2.29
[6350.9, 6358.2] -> 2.27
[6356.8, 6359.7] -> 2.27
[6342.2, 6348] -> 2.24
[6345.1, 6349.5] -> 2.22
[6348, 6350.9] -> 2.23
